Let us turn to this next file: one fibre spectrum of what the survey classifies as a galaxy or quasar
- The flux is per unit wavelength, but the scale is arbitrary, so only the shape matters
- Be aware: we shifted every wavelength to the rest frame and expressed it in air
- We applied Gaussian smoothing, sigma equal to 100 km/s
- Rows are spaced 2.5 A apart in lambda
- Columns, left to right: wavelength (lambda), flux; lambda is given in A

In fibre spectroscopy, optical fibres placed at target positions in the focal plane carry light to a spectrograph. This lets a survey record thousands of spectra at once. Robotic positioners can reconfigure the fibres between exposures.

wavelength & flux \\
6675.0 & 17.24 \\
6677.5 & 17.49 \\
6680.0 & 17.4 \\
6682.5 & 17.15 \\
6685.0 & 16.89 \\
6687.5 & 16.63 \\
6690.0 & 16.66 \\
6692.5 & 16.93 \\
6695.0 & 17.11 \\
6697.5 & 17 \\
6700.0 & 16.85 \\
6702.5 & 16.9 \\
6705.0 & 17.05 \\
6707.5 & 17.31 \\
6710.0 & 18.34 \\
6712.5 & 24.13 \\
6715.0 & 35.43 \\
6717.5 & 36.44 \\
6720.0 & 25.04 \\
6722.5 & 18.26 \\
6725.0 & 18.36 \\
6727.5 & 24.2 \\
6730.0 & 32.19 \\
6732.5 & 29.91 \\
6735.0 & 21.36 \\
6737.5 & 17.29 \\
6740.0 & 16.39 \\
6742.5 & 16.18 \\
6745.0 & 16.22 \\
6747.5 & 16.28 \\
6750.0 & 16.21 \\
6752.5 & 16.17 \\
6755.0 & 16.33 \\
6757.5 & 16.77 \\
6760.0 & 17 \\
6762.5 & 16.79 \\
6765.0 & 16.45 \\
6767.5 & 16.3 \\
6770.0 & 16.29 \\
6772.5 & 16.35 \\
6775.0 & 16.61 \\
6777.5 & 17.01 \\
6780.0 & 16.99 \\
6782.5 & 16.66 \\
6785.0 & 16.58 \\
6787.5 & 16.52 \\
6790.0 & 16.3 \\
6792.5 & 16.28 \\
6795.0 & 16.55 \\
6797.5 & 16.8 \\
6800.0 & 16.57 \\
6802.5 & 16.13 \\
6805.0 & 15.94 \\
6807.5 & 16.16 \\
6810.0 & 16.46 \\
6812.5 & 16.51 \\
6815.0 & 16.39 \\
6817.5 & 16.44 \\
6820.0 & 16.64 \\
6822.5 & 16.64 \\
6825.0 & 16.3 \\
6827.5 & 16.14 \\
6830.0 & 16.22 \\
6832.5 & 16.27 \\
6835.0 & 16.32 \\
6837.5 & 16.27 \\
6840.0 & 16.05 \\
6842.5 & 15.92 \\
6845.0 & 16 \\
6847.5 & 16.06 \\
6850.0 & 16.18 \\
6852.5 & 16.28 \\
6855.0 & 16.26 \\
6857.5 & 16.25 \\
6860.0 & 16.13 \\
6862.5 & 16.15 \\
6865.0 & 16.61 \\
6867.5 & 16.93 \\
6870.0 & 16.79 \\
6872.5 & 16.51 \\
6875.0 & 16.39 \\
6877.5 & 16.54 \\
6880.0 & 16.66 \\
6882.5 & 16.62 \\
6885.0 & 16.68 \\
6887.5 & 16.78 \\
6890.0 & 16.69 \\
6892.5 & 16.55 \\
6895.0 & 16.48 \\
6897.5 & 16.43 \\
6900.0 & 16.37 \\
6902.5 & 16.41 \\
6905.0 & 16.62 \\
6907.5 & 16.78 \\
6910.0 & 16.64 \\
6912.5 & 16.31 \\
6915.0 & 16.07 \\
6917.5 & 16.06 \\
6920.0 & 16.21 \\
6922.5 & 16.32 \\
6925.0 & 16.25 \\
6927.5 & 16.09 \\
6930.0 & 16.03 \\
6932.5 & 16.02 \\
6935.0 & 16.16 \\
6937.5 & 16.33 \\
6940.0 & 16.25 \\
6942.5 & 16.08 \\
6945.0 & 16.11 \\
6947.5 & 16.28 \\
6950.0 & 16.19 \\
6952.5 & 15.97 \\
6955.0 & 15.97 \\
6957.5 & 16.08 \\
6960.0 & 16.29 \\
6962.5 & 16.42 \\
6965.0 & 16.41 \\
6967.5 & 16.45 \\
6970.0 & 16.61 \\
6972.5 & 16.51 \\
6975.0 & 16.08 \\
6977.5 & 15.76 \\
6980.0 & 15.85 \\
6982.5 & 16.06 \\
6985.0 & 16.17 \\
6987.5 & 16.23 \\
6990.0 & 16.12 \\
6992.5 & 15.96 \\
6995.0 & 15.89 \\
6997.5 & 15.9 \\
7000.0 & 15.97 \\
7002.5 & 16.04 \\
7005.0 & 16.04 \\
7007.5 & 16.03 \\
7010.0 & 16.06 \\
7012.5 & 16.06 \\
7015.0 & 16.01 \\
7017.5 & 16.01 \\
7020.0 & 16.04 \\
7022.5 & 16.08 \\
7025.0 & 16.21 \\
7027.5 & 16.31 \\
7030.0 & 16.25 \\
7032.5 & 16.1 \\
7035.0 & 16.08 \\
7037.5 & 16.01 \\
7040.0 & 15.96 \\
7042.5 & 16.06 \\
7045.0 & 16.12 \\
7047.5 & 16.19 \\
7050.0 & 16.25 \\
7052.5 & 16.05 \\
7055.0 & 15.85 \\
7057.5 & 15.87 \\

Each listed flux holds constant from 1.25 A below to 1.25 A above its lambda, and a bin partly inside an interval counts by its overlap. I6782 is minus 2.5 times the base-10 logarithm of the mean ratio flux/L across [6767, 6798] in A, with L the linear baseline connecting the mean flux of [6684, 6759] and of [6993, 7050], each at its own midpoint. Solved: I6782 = 0.162 mag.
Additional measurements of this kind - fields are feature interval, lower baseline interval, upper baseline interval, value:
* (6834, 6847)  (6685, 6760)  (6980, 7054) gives 0.15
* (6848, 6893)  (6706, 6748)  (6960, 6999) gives 0.15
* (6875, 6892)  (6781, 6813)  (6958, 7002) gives -0.02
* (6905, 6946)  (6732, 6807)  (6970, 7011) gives 0.01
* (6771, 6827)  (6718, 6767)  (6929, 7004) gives 0.14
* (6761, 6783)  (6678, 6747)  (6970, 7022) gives 0.17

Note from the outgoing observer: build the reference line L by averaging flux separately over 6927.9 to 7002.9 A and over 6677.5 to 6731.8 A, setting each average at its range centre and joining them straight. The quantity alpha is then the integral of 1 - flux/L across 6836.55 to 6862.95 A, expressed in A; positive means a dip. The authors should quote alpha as 3.0 A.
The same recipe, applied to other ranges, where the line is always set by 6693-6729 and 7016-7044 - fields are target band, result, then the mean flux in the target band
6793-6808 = 2.8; 16.4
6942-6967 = 1.7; 16.2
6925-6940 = 1.4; 16.1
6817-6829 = 2.0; 16.4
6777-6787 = 1.8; 16.8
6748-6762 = 2.9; 16.5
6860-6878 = 2.2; 16.5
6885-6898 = 1.3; 16.6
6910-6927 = 1.7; 16.2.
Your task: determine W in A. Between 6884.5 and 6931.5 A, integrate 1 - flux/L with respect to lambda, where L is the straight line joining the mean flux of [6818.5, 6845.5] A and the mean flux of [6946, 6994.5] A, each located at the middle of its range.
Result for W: -0.55 A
